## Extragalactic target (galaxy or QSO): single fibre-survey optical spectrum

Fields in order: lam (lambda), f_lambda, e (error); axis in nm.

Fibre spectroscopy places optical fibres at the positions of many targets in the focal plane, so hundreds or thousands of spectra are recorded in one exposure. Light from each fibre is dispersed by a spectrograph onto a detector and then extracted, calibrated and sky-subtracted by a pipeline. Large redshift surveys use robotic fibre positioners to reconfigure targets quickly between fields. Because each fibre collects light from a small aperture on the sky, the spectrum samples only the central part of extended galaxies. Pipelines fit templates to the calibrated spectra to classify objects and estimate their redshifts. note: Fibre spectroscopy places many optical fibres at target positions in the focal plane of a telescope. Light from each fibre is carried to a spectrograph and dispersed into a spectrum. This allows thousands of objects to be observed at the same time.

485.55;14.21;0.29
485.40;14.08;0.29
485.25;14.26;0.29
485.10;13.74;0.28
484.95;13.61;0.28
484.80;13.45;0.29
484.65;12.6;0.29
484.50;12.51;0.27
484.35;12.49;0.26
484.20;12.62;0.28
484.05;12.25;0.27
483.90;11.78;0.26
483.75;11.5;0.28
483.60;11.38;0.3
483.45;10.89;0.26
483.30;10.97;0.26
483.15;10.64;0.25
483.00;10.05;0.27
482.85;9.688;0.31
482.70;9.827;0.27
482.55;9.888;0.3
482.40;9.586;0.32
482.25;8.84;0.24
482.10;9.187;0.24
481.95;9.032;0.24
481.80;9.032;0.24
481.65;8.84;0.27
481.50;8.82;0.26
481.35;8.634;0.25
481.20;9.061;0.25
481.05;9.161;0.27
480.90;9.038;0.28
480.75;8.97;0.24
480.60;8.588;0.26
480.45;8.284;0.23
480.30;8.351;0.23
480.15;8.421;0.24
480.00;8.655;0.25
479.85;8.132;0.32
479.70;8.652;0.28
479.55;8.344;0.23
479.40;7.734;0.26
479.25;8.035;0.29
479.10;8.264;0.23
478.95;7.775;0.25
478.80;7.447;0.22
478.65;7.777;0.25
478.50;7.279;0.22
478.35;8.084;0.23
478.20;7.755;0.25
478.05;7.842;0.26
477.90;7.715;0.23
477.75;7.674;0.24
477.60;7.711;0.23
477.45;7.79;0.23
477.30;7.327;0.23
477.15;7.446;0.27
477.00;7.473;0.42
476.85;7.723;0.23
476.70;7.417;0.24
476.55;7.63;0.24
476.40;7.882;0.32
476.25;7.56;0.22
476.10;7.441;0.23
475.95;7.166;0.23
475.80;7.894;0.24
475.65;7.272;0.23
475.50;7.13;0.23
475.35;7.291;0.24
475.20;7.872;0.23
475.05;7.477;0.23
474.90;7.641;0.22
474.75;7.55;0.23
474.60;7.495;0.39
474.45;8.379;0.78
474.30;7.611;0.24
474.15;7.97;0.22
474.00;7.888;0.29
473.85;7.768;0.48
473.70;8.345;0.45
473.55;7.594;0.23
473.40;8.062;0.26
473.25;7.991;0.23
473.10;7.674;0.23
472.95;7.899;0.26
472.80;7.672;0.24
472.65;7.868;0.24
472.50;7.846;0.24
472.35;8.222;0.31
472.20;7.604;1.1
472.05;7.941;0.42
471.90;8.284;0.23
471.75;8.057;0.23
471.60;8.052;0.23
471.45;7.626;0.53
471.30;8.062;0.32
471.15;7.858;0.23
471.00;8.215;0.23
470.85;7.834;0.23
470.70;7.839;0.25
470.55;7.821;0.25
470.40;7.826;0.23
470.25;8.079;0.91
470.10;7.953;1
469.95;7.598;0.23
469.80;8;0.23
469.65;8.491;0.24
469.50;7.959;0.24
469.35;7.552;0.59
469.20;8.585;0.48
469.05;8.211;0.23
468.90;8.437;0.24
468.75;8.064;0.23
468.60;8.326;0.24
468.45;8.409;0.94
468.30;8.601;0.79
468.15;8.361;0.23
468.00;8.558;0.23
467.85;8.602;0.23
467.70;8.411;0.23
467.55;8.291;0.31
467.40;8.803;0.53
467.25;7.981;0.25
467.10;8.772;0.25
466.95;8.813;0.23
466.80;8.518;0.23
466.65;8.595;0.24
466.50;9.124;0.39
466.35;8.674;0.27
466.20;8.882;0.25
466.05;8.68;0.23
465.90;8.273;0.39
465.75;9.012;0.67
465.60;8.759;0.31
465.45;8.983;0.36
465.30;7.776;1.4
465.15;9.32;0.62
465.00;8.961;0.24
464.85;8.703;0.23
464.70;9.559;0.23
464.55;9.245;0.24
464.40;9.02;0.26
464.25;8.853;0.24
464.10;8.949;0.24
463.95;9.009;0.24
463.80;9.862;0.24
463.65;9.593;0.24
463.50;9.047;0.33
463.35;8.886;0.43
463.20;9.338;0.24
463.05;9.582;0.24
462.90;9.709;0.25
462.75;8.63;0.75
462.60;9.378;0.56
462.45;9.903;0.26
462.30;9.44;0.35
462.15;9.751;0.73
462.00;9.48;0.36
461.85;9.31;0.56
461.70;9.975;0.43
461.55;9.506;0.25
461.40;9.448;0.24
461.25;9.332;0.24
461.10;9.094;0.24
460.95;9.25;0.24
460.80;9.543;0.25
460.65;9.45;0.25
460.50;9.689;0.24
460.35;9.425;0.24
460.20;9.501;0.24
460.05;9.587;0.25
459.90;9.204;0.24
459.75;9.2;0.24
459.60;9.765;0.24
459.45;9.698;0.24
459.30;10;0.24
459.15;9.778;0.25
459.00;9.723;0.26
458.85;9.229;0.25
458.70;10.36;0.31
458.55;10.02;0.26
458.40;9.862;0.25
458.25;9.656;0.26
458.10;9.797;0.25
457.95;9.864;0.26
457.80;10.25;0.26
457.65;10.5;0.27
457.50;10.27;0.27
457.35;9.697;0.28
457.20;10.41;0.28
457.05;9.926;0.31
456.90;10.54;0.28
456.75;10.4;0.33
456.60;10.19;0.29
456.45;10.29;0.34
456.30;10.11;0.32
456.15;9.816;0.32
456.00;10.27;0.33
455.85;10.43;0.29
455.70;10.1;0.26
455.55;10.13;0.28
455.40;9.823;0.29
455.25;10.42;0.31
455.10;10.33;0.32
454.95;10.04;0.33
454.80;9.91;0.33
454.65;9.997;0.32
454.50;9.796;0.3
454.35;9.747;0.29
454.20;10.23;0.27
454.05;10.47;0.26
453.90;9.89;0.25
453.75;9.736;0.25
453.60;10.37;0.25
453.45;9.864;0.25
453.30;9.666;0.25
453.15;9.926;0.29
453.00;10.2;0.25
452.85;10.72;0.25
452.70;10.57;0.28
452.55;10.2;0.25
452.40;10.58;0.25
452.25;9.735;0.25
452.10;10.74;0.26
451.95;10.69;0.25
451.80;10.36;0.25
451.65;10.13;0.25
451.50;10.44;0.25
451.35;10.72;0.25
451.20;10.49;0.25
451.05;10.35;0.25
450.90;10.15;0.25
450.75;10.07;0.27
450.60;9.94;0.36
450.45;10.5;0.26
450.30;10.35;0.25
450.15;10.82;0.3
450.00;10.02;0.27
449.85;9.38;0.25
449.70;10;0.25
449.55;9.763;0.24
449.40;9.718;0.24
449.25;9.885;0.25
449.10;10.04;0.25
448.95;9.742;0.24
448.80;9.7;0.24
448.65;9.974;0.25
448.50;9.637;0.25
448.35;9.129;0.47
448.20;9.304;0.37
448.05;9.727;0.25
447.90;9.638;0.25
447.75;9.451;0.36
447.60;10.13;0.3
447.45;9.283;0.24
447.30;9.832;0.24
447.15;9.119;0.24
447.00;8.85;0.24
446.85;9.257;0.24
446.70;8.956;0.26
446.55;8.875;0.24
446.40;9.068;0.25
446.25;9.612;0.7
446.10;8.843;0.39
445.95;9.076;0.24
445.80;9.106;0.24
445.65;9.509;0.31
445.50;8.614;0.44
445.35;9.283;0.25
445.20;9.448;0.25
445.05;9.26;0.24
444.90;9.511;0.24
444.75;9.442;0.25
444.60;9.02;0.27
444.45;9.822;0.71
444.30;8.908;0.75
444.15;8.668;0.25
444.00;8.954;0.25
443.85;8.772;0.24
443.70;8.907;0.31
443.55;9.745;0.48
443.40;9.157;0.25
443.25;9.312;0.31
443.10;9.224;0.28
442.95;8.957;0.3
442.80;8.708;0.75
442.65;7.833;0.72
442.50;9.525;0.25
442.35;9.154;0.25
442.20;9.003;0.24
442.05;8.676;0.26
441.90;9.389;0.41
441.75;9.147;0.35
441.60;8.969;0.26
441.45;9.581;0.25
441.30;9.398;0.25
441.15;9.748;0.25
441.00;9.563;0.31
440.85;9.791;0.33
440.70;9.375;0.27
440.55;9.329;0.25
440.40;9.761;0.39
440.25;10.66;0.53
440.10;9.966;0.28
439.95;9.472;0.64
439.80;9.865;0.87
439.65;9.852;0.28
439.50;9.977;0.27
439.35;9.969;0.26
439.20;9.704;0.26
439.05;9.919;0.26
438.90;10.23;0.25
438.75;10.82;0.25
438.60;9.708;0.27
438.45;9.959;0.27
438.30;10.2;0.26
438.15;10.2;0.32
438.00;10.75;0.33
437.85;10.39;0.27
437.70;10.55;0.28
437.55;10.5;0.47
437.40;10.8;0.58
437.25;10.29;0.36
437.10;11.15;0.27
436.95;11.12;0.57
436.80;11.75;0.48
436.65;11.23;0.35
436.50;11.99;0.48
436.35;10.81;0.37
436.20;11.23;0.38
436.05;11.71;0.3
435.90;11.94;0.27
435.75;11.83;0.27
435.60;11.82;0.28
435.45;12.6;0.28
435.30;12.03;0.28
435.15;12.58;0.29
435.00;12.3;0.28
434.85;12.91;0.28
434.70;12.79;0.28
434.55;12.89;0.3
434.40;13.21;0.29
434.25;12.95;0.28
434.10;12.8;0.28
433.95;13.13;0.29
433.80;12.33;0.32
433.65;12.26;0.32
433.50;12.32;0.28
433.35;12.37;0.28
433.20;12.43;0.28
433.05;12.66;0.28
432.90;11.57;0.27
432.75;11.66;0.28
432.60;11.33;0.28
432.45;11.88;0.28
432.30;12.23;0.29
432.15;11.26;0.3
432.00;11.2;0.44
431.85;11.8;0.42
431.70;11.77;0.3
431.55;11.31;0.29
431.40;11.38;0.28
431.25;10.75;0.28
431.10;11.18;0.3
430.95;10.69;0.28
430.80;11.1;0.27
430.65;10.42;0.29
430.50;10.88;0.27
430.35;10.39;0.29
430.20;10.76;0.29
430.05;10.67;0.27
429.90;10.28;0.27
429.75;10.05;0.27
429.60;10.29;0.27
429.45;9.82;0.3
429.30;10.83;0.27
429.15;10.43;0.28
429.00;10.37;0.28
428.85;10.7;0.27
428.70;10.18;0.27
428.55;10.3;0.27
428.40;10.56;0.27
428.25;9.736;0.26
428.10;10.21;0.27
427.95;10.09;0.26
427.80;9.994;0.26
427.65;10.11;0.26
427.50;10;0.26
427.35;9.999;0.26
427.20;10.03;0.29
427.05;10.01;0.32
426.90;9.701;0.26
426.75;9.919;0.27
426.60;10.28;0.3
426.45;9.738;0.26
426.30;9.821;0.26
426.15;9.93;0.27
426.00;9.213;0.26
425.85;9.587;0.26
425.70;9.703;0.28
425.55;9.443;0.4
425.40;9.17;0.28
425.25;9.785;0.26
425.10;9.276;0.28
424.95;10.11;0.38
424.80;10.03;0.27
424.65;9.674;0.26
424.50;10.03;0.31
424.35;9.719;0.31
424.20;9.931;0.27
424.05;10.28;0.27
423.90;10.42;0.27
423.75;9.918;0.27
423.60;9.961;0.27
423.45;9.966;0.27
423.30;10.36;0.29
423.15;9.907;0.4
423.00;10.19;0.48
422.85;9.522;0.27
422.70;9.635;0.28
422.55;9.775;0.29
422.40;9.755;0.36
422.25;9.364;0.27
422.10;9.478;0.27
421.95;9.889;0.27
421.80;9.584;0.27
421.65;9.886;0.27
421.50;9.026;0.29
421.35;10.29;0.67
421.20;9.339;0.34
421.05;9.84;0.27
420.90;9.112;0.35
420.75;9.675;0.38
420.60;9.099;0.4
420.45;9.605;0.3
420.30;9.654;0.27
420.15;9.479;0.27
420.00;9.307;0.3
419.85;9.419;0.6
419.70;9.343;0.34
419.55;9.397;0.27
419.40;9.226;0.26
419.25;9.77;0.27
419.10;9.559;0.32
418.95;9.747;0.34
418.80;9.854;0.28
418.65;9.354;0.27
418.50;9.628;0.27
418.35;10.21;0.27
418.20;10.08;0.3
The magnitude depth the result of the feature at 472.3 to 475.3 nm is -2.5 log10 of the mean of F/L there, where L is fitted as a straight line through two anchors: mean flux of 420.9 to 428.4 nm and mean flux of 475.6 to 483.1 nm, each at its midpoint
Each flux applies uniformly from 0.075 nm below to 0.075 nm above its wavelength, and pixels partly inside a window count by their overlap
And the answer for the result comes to 0.08 mag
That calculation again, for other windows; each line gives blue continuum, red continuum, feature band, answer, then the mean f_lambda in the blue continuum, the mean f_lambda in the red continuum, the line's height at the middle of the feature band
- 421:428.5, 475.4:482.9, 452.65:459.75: -0.131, 9.85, 8.22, 8.9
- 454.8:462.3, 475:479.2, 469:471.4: 0.060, 9.84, 7.61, 8.44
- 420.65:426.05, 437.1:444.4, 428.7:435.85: -0.195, 9.75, 9.63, 9.68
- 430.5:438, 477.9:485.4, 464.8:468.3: 0.200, 11.7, 9.77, 10.4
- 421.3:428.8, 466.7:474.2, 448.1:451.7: -0.127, 9.87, 8.11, 8.9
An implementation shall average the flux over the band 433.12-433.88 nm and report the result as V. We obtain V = 12.3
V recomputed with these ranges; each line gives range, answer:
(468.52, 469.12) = 8.26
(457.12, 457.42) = 10.1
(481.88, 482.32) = 9.02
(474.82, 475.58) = 7.48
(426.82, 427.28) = 9.91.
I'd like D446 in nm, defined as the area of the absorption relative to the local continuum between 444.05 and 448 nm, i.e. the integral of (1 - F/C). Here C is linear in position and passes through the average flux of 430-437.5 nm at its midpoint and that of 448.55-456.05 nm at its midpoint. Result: 0.526 nm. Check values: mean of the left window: 11.7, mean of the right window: 10.1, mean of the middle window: 9.25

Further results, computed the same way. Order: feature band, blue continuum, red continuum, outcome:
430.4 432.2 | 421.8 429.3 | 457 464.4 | -0.23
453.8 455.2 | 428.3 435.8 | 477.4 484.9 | 0.06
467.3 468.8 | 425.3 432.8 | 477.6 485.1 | 0.20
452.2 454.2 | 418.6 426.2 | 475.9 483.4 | -0.26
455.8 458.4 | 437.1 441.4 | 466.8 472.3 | -0.35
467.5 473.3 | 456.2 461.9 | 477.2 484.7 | 0.87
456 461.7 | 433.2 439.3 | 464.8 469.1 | -0.27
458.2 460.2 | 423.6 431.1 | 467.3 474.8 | -0.25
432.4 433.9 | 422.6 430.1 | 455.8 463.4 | -0.33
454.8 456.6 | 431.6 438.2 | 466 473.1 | -0.09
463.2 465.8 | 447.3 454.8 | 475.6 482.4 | 0.02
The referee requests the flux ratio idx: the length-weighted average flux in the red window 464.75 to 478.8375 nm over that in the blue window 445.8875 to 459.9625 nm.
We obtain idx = 0.8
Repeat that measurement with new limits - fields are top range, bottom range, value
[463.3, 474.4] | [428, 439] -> 0.74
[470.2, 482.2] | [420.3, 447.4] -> 0.78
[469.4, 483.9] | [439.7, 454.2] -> 0.86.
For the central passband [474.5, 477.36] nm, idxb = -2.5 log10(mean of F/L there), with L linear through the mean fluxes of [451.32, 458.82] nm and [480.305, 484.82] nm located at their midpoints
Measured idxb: 0.33 mag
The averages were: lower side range 10.2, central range 7.52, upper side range 10.2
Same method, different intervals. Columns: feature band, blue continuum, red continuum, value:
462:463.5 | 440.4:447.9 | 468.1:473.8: -0.12 mag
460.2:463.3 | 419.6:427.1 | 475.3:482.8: -0.10 mag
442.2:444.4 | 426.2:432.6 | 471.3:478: 0.08 mag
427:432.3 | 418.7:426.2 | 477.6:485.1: -0.10 mag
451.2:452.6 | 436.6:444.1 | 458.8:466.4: -0.10 mag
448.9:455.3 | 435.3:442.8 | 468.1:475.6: -0.09 mag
